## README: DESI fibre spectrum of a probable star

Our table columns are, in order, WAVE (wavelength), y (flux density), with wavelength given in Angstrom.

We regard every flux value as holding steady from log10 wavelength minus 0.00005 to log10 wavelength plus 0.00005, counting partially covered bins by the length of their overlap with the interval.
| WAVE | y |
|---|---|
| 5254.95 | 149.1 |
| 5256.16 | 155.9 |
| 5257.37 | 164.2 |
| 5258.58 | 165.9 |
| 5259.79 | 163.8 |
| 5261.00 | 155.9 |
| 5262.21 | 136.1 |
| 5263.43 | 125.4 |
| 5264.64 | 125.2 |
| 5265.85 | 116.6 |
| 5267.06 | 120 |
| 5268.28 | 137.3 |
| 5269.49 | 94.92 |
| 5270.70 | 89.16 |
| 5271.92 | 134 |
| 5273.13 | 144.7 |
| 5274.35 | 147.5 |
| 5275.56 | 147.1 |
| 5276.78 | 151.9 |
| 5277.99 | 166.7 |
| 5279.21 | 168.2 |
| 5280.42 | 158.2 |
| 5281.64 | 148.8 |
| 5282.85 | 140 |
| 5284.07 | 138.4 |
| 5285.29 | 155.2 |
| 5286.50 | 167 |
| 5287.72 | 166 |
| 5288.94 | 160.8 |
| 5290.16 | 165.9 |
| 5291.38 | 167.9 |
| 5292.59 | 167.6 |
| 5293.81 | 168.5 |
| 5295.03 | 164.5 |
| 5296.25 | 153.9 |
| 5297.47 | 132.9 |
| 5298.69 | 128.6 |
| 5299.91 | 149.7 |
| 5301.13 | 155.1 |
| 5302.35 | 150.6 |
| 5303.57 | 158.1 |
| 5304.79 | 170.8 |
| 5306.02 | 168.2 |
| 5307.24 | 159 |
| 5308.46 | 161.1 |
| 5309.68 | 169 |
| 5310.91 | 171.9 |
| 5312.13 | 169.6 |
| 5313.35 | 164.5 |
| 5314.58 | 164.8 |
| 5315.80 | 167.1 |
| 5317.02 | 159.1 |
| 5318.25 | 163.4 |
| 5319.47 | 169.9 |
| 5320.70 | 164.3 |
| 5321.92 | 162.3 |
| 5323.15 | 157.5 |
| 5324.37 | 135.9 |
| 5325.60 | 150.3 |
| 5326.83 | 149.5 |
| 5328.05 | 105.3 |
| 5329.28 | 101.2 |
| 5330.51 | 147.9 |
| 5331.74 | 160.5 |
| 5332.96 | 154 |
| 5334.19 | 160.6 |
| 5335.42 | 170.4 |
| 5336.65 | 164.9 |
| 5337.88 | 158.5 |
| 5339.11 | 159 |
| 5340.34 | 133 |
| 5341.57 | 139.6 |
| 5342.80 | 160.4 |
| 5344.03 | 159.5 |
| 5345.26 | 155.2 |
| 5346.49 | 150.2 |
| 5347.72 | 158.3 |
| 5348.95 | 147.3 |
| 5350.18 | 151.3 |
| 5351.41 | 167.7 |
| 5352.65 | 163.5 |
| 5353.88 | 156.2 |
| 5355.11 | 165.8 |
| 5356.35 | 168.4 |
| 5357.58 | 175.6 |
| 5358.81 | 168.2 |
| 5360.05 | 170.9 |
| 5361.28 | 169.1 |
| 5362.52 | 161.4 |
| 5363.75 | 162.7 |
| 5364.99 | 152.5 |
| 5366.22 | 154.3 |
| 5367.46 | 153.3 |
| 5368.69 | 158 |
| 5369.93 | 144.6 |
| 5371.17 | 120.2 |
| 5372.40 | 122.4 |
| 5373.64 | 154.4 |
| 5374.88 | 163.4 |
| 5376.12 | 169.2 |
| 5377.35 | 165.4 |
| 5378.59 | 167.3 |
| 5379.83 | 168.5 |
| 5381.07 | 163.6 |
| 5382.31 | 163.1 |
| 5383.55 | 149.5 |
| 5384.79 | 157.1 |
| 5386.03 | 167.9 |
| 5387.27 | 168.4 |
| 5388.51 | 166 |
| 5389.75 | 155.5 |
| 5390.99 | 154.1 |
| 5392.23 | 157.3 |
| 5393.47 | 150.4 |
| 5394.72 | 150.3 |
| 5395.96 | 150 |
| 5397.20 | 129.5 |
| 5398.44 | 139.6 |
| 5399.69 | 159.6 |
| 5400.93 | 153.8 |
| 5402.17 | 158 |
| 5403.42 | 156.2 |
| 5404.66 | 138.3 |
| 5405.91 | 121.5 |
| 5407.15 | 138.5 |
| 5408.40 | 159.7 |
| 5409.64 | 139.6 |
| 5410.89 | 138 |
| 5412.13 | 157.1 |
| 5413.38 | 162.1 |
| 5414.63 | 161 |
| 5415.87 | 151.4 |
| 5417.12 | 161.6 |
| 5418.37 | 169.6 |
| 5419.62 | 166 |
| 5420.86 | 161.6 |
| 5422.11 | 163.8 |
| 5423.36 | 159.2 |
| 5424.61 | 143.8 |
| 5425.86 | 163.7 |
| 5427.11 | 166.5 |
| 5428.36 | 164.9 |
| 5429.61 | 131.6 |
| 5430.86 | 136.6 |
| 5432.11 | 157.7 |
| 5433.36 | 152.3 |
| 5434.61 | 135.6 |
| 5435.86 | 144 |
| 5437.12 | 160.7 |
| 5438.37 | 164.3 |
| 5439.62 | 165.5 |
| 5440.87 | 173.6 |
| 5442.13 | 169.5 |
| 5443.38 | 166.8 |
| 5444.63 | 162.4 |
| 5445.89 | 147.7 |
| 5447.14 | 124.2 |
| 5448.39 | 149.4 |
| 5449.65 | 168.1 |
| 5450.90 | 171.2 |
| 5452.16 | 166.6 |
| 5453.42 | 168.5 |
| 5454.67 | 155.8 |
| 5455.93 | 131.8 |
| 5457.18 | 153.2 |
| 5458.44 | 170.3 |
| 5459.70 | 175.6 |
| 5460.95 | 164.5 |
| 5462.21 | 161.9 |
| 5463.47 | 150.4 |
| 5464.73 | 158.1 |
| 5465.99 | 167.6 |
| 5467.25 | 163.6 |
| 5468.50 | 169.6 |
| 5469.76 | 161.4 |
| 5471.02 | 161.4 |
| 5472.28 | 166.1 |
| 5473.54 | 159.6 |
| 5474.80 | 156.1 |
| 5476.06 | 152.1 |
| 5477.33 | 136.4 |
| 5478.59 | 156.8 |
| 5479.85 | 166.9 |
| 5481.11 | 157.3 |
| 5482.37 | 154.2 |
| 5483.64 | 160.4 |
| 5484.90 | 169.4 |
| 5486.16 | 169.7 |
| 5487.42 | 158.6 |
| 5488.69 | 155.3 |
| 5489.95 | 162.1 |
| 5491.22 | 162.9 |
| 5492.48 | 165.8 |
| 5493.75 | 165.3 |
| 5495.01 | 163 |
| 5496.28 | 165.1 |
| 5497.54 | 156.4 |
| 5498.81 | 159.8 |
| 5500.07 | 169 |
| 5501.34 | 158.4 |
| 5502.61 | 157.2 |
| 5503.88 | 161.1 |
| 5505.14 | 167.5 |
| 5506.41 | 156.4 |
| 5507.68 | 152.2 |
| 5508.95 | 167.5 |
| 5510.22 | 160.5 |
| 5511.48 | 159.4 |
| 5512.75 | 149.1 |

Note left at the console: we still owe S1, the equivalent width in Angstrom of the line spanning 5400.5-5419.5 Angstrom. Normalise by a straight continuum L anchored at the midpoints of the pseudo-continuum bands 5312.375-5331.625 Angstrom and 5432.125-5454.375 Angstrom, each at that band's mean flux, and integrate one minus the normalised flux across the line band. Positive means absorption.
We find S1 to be 0.6 Angstrom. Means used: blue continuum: 151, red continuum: 158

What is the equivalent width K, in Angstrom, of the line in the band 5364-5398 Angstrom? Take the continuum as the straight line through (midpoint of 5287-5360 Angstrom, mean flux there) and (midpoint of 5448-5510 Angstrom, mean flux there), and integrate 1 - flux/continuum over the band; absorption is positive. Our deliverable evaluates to 0.8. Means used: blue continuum 157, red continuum 161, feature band 155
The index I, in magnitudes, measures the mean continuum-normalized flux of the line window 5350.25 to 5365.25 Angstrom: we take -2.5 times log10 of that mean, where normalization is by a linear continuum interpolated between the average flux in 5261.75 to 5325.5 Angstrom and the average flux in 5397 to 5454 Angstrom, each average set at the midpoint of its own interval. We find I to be -0.08 mag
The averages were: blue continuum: 152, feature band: 165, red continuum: 155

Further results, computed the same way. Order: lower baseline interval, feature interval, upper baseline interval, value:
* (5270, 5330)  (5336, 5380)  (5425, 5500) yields -0.01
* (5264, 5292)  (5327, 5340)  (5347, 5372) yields 0.04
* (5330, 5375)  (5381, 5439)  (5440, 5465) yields 0.03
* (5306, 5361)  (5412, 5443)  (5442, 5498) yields 0.01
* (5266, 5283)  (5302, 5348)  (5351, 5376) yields -0.05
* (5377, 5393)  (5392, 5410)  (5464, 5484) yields 0.10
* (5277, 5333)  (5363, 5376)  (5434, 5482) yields 0.05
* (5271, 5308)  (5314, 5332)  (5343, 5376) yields 0.04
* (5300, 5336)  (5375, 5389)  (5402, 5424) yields -0.07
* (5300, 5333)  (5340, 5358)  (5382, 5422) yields -0.01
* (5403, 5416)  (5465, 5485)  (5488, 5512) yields -0.02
